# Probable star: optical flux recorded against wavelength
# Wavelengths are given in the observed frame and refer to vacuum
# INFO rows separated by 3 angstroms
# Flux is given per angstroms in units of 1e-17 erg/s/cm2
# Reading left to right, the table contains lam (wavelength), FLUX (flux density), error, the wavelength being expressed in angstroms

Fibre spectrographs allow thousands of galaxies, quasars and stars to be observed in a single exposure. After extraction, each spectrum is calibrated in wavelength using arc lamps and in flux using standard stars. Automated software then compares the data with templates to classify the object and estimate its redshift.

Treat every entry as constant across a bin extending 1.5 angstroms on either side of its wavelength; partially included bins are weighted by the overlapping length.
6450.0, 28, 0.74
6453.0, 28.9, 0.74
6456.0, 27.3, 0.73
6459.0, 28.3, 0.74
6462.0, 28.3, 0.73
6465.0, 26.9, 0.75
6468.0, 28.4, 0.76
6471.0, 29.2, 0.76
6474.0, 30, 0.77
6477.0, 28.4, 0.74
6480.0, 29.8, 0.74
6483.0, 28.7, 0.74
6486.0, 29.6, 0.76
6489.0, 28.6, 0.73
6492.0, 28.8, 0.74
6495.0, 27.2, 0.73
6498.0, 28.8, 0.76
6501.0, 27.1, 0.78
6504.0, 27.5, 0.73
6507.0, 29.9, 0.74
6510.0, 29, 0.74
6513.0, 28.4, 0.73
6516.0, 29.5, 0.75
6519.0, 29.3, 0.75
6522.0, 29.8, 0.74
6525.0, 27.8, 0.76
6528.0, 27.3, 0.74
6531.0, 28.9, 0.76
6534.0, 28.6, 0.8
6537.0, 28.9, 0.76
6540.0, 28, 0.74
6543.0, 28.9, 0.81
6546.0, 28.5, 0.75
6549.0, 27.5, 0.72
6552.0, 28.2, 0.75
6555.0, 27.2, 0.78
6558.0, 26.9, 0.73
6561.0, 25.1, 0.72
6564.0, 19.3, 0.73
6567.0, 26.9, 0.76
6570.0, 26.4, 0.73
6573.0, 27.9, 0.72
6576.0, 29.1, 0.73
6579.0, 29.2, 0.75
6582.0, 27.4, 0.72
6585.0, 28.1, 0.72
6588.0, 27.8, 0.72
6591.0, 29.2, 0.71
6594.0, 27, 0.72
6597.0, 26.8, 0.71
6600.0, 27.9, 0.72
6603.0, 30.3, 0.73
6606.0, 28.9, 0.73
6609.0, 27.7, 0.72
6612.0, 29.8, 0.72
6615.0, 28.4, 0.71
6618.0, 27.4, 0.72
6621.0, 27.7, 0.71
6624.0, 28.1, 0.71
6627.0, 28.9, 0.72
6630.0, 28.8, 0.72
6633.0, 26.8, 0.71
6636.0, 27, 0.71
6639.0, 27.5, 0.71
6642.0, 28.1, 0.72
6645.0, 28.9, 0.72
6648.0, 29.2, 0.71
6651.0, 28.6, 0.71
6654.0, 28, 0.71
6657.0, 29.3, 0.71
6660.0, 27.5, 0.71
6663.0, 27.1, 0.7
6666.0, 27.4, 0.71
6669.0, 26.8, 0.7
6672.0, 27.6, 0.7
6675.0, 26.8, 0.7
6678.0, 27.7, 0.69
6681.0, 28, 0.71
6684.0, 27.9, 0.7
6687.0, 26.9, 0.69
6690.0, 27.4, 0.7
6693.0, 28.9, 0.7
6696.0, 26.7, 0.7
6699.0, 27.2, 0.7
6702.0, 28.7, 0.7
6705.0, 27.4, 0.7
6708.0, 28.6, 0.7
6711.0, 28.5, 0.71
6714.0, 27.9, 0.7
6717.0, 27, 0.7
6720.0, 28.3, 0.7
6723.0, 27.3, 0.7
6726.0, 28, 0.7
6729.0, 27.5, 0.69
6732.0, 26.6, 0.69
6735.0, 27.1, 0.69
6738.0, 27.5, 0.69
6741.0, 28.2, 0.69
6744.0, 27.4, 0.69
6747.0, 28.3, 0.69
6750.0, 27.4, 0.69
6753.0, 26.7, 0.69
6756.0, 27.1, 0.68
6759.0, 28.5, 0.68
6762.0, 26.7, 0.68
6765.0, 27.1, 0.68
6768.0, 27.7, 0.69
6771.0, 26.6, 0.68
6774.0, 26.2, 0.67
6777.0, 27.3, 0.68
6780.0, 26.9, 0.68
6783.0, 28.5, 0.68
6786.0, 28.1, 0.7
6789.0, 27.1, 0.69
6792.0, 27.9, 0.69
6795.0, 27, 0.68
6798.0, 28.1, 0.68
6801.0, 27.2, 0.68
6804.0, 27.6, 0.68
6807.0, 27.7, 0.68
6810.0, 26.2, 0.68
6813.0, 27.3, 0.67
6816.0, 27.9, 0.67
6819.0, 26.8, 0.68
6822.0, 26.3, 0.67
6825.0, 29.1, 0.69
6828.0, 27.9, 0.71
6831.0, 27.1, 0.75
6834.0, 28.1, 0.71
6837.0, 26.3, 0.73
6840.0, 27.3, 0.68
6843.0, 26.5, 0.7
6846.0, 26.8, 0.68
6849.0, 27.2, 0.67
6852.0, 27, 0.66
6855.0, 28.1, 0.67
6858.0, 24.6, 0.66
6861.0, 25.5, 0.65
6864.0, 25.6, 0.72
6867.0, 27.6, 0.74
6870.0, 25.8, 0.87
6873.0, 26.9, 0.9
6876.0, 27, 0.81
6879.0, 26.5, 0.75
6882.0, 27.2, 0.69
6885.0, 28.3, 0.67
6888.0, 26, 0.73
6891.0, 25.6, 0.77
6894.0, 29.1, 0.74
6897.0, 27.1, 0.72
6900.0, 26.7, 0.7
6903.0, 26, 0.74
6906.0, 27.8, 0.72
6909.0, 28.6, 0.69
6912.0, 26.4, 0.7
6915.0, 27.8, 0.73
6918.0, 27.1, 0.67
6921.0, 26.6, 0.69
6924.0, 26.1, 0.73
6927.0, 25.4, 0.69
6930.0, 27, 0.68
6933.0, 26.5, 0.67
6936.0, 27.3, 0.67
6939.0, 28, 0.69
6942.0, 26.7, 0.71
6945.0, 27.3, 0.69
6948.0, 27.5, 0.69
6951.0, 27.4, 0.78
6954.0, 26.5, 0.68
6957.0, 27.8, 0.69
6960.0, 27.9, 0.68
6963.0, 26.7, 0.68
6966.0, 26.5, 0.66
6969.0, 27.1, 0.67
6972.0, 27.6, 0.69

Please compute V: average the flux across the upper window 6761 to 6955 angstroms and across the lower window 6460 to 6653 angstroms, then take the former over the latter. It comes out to 1.0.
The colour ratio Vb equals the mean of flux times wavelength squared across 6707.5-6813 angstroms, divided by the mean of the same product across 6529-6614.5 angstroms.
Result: 1.0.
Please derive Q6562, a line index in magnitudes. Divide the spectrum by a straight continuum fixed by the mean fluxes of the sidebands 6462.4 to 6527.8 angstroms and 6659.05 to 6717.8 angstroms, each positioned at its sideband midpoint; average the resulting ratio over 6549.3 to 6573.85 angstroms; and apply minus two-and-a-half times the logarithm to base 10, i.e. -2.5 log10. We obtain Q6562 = 0.092 mag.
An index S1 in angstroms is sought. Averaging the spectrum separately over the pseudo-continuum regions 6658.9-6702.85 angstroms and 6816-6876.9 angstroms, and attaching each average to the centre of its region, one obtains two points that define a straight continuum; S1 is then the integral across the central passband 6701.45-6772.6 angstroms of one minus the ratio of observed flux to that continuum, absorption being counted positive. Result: -0.7 angstroms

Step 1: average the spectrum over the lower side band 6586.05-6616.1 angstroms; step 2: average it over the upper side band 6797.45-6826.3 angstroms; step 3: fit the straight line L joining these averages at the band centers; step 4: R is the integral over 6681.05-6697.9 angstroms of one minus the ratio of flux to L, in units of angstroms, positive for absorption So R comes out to 0.2 angstroms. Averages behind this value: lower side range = 28.4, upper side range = 27.4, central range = 27.6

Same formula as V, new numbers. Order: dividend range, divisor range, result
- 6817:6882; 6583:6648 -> 0.95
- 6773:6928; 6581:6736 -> 0.97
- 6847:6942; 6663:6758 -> 0.97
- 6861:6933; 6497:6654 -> 0.96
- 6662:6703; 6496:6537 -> 0.96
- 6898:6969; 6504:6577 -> 0.97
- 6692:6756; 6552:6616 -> 1.01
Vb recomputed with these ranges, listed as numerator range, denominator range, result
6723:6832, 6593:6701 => 1.02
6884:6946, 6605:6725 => 1.04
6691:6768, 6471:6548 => 1.03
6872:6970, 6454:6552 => 1.07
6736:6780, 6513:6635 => 1.03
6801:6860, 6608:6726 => 1.02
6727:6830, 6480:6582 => 1.06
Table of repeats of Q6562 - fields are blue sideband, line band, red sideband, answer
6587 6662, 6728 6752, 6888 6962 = 0.01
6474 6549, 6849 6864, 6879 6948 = 0.04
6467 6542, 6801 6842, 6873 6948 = 0.00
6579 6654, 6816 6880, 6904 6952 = 0.02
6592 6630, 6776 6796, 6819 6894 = -0.01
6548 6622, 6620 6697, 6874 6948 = -0.02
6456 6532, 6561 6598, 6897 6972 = 0.05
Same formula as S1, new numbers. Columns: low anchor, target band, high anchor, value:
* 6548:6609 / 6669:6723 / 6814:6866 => -1.0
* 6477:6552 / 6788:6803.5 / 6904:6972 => 0.1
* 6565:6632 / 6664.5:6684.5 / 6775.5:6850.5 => 0.3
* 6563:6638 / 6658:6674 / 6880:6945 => 0.2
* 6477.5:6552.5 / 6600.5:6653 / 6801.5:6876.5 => -0.6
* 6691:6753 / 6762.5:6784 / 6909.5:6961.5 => 0.3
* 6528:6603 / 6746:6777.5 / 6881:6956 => 0.1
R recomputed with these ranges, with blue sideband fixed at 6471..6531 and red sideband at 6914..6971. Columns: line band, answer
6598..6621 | -0.18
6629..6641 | 0.30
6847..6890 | 1.01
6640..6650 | -0.18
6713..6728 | 0.10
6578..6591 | 0.09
